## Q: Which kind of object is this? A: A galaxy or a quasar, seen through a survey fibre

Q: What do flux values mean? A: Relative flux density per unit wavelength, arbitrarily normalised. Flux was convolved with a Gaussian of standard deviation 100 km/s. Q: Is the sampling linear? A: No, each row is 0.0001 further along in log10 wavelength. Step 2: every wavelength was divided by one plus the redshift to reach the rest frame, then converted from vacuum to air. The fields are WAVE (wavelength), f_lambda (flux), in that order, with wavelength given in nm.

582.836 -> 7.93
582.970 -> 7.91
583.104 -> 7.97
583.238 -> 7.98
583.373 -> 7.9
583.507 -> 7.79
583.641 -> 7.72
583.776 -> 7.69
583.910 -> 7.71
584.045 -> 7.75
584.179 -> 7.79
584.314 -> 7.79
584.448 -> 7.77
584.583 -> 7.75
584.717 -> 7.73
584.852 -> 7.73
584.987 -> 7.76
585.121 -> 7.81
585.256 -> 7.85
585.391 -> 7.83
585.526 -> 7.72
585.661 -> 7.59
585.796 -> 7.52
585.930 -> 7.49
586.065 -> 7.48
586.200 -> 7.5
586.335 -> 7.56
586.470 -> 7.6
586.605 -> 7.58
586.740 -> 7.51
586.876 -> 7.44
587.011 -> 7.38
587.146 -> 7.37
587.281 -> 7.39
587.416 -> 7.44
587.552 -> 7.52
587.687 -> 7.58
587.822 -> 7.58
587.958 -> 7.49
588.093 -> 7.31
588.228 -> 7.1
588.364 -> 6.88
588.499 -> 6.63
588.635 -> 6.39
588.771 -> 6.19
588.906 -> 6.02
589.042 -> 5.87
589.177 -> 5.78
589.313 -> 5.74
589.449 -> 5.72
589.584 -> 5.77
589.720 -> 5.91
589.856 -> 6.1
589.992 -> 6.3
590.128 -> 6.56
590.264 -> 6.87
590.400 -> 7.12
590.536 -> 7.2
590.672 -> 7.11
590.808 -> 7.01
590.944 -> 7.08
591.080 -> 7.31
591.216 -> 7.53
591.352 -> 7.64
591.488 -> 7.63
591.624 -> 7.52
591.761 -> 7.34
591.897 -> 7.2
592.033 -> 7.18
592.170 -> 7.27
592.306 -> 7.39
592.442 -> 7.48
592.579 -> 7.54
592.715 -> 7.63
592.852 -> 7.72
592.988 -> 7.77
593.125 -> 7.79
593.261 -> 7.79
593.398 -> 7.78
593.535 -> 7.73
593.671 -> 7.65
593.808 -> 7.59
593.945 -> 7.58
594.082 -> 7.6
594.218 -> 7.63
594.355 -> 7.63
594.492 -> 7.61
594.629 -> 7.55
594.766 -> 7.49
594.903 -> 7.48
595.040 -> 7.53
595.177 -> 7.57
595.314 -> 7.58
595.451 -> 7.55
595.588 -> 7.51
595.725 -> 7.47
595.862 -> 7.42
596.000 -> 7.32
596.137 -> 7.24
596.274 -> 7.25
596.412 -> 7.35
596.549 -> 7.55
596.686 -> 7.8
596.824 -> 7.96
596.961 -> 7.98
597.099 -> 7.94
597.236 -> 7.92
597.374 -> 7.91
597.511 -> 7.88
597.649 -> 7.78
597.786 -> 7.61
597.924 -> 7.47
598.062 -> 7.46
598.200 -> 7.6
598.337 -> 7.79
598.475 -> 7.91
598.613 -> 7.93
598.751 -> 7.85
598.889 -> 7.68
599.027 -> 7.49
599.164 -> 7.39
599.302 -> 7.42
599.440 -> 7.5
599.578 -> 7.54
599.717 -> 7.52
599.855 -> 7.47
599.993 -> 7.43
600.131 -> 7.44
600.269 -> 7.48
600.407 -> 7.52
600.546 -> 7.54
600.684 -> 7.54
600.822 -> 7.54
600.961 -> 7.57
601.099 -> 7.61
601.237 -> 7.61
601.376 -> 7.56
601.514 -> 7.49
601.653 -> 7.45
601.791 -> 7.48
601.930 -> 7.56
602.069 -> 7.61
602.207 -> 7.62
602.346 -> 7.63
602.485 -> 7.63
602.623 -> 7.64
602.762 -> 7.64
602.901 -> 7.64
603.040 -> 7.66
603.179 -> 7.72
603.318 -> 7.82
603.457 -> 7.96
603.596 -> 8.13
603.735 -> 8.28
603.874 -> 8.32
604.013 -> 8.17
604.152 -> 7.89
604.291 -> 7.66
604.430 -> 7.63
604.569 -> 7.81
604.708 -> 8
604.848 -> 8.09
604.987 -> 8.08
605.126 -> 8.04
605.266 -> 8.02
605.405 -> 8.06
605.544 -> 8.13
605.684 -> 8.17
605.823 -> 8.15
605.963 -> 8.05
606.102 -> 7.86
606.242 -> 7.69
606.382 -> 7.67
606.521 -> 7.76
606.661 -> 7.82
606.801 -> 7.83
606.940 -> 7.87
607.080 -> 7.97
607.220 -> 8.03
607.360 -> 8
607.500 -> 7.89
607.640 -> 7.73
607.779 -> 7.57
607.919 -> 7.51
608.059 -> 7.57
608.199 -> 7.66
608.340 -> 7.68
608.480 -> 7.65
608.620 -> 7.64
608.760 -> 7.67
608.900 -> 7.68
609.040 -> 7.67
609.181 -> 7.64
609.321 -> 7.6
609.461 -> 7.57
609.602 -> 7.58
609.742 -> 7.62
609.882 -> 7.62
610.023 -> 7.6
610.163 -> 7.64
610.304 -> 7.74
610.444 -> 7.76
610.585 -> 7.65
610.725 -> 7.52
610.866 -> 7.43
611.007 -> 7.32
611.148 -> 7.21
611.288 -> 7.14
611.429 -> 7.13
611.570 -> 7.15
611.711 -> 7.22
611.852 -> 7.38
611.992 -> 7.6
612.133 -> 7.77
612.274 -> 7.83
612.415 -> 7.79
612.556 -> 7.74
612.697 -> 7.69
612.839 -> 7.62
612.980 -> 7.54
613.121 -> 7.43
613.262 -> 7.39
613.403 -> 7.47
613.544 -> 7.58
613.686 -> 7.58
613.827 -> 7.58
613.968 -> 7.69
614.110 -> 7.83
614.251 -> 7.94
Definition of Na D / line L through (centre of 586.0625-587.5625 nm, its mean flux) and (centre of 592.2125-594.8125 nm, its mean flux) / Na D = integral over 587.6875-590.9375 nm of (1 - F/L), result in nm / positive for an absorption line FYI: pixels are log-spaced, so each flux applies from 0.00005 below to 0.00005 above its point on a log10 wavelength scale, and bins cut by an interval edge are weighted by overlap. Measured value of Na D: 0.410 nm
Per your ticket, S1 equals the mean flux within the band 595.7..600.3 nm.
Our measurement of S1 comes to 7.61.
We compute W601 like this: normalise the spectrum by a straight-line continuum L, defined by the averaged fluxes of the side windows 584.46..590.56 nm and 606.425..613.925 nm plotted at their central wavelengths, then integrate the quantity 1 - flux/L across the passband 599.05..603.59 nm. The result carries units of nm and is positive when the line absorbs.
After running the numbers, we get -0.11 nm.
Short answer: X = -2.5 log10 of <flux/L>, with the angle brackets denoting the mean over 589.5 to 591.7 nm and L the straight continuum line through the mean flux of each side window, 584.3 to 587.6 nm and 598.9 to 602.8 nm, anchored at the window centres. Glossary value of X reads 0.10 mag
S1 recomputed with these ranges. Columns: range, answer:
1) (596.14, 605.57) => 7.71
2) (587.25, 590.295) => 6.6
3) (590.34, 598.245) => 7.54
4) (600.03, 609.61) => 7.76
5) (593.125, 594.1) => 7.68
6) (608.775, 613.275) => 7.54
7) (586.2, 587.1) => 7.5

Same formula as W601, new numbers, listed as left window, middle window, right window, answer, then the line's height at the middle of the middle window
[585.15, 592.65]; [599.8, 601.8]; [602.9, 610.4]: 0.02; 7.59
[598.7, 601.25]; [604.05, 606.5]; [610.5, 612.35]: -0.15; 7.48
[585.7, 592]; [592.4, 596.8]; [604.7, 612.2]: -0.22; 7.21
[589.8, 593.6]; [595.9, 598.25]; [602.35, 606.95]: -0.03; 7.56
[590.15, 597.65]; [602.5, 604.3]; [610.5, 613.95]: -0.09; 7.51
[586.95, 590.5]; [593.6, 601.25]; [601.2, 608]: -0.29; 7.32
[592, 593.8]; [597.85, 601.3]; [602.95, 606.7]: 0.10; 7.8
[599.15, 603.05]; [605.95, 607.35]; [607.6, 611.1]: -0.05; 7.59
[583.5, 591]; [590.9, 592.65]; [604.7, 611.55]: -0.03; 7.29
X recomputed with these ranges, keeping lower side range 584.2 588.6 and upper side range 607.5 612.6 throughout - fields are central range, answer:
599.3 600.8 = 0.007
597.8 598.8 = -0.023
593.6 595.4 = -0.006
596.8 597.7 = -0.052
